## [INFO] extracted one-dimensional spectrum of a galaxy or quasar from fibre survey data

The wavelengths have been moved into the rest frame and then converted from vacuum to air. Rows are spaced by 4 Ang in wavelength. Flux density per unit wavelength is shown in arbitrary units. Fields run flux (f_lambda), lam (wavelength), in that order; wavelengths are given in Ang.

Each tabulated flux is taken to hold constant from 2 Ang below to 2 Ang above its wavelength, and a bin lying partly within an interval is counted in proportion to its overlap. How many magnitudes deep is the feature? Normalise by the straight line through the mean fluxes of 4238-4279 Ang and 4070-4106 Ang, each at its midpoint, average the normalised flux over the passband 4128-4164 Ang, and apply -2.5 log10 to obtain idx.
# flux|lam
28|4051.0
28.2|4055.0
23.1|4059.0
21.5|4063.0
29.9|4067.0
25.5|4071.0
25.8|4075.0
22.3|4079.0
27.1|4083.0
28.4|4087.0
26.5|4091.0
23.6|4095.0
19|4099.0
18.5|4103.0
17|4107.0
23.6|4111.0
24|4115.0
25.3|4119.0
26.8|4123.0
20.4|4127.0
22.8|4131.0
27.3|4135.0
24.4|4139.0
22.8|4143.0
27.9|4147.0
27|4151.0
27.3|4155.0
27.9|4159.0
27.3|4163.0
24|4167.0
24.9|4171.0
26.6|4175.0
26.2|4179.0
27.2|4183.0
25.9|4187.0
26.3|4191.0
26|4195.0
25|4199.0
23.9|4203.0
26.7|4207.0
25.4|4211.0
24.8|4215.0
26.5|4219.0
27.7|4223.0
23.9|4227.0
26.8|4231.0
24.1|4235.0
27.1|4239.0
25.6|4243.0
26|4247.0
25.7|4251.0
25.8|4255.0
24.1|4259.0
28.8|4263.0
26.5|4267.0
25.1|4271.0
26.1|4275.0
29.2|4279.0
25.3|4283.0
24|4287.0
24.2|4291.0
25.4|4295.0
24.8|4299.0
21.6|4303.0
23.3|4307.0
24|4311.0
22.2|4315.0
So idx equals -0.05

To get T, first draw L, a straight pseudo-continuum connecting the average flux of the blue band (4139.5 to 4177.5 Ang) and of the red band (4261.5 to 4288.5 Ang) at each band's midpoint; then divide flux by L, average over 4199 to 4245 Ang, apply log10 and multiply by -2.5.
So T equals 0.03 mag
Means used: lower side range 26.1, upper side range 26.4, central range 25.7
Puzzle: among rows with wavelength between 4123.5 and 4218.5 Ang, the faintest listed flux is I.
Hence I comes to 20.4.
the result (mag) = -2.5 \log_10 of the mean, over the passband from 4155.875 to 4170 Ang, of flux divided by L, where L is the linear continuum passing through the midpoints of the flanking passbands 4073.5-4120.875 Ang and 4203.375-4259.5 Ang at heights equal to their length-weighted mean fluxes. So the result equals -0.08 mag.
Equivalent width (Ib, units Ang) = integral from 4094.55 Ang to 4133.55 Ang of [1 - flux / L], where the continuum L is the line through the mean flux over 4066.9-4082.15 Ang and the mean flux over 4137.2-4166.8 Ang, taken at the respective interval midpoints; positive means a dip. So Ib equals 5.7 Ang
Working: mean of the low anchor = 25.5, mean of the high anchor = 26.2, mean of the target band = 22.1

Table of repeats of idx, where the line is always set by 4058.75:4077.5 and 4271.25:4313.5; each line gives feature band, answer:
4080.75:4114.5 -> 0.10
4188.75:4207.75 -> -0.02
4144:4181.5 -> -0.06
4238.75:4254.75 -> -0.05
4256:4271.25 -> -0.06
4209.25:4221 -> -0.03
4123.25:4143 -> 0.05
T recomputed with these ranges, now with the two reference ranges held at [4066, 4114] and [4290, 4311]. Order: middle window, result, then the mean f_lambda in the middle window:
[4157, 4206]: -0.09 mag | 25.9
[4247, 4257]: -0.09 mag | 25.8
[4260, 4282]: -0.13 mag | 26.9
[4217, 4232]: -0.10 mag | 26.2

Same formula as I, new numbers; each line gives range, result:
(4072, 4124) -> 17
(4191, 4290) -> 23.9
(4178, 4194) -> 25.9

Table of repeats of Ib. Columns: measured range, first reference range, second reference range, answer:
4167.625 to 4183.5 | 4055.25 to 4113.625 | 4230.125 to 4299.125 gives -0.7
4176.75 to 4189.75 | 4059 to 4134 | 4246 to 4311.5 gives -1.0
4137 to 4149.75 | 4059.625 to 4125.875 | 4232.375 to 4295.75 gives -0.3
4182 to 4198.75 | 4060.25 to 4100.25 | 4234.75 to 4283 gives -0.3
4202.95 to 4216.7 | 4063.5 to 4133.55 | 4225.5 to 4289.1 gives -0.1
